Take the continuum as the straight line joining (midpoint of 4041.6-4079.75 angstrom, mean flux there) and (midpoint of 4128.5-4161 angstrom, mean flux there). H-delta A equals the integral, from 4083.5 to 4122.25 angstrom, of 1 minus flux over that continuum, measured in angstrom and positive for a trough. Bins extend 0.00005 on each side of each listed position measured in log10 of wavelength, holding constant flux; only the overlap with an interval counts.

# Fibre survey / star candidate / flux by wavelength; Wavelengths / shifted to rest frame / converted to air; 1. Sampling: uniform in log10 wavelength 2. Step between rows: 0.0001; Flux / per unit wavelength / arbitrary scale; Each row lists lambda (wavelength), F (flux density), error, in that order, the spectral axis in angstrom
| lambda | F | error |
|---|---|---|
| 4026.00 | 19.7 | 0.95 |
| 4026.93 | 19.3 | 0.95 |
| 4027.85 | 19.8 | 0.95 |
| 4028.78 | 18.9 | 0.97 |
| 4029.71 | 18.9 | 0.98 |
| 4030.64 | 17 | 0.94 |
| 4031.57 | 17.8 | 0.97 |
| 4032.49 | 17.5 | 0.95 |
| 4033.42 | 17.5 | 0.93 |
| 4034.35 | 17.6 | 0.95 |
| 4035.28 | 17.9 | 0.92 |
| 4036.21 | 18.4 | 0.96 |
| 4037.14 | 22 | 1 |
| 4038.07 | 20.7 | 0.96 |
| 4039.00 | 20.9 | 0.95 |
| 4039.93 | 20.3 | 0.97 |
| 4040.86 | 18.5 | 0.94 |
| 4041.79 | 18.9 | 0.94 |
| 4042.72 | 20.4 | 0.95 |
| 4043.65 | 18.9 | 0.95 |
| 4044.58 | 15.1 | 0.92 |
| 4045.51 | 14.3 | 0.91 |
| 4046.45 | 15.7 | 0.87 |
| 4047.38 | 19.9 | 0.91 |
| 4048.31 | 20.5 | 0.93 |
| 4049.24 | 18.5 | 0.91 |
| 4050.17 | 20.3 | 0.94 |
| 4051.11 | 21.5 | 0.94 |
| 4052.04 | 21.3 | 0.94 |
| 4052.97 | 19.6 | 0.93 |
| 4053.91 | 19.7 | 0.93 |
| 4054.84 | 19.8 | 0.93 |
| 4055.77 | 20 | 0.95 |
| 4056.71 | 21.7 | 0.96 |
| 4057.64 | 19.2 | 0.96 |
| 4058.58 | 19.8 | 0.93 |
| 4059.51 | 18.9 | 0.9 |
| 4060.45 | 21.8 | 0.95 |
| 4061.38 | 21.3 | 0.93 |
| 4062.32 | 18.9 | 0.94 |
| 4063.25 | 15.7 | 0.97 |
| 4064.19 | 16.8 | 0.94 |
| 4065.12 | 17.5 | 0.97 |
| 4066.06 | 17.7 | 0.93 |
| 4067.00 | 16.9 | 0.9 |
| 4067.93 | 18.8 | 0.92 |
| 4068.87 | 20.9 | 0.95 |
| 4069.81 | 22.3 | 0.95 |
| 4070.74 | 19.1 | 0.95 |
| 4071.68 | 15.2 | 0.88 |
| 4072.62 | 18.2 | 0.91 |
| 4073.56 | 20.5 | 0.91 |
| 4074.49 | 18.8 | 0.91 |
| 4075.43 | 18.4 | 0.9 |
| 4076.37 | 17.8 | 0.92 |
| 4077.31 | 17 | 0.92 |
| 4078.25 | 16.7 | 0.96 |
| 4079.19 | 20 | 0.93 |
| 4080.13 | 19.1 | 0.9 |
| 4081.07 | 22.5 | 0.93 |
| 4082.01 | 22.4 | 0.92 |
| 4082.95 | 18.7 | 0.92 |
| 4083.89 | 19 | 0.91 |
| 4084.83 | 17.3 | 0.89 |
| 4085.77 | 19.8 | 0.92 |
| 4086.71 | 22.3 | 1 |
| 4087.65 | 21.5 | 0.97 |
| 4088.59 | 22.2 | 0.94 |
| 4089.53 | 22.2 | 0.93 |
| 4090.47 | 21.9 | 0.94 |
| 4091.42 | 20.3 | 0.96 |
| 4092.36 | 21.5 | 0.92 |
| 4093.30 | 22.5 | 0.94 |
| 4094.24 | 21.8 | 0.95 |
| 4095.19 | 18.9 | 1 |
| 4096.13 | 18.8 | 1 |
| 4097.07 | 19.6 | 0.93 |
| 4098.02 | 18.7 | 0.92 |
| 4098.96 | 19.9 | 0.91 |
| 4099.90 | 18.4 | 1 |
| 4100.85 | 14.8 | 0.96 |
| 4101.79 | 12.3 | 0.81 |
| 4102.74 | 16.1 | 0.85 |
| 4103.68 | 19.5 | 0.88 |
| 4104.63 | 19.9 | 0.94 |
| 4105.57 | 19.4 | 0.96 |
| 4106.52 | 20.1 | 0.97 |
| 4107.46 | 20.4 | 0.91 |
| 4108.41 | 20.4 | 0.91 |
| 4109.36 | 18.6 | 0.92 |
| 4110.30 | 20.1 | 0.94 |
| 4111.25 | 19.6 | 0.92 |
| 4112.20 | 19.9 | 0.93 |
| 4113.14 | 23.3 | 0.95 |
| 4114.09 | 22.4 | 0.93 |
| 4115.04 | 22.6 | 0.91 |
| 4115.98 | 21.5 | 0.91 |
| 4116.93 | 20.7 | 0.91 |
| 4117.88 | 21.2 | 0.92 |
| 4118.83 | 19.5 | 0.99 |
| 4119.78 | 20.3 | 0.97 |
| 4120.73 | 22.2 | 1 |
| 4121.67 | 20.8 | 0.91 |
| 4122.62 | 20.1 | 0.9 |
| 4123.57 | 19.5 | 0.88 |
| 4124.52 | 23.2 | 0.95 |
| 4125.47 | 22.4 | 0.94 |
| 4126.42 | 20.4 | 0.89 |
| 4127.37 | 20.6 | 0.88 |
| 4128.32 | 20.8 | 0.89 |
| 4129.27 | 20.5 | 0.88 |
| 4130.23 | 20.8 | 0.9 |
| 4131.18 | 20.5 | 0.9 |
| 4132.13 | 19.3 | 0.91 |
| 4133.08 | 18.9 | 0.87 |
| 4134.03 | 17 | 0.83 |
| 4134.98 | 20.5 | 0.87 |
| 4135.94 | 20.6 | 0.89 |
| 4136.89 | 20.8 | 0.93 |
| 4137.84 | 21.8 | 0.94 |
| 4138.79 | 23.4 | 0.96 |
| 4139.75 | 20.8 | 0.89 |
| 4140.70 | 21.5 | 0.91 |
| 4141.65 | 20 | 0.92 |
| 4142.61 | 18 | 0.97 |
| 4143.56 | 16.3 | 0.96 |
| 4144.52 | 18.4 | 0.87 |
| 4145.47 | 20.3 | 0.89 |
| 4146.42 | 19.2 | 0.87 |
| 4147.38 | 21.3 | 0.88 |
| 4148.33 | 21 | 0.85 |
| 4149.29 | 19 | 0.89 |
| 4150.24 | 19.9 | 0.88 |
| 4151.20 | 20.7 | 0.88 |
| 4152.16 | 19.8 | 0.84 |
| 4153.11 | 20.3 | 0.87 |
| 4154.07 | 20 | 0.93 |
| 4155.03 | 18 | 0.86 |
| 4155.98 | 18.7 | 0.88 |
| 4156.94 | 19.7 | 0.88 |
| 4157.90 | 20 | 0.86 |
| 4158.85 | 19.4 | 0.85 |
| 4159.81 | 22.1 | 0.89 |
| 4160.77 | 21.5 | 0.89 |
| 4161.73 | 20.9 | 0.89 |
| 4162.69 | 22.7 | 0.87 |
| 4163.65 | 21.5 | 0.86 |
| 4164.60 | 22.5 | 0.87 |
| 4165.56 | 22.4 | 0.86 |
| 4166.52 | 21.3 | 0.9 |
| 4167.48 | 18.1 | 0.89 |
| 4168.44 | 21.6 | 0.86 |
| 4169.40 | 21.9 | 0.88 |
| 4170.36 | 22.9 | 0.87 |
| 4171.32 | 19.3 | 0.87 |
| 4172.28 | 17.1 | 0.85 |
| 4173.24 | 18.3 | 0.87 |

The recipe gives -1.2 angstrom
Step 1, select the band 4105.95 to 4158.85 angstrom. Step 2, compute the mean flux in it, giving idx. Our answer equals 20.3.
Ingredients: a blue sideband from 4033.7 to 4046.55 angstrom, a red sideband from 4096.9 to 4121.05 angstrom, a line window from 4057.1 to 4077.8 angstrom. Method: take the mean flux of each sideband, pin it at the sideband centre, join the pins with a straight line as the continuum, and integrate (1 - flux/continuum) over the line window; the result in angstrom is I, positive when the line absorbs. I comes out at 0.3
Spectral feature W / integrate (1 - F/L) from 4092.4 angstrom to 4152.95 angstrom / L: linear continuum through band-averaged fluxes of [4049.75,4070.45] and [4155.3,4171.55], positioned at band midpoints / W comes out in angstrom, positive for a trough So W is 1.1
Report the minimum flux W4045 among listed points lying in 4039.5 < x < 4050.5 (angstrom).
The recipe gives 14.3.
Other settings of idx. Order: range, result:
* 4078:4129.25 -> 20.2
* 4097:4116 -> 19.4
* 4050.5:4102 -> 19.5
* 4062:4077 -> 18.3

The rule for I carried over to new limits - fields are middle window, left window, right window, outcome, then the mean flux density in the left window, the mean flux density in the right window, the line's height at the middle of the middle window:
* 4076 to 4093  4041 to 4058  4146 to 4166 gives -0.5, 19.2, 20.5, 19.6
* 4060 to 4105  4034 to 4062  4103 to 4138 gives 1.7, 19.4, 20.5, 20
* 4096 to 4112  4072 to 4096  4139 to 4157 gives 1.0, 20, 19.7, 19.9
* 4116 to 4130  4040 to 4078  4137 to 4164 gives -0.8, 18.9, 20.2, 19.8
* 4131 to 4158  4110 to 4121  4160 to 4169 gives 1.8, 21.1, 21.4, 21.3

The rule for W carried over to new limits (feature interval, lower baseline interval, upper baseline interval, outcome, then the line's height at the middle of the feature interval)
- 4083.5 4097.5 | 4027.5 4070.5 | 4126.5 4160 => -0.9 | 19.5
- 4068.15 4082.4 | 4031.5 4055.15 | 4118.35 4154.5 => 0.1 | 19.4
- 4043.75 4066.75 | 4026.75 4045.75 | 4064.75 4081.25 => -0.4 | 18.7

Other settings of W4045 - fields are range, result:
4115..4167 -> 16.3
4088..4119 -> 12.3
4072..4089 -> 16.7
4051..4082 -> 15.2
